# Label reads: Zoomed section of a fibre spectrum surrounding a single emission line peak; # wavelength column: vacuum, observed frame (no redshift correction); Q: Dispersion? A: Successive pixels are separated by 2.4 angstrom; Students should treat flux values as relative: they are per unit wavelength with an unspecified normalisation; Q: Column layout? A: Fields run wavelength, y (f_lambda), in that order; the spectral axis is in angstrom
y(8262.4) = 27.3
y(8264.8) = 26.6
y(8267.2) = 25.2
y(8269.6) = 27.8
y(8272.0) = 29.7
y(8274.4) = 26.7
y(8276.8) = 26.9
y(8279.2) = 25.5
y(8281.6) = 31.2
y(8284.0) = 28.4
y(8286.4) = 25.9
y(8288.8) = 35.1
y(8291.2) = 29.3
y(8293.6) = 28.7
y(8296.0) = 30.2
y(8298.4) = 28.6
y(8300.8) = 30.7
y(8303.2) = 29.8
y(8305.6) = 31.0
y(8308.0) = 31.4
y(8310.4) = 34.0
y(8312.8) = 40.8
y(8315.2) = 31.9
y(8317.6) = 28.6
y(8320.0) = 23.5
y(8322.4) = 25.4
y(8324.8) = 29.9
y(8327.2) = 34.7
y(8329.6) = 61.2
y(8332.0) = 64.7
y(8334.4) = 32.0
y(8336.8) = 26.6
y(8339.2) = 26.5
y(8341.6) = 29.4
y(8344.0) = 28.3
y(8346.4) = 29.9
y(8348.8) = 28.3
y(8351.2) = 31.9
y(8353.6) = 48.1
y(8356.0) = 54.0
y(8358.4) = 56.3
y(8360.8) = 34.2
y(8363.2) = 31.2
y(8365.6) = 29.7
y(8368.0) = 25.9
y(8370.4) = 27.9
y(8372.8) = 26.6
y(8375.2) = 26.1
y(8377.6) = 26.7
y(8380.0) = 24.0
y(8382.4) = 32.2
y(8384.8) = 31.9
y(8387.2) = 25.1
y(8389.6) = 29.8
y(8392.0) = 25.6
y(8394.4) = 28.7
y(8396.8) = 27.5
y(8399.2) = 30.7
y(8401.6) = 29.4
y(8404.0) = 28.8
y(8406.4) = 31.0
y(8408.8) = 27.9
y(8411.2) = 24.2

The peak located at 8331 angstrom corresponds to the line H-alpha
